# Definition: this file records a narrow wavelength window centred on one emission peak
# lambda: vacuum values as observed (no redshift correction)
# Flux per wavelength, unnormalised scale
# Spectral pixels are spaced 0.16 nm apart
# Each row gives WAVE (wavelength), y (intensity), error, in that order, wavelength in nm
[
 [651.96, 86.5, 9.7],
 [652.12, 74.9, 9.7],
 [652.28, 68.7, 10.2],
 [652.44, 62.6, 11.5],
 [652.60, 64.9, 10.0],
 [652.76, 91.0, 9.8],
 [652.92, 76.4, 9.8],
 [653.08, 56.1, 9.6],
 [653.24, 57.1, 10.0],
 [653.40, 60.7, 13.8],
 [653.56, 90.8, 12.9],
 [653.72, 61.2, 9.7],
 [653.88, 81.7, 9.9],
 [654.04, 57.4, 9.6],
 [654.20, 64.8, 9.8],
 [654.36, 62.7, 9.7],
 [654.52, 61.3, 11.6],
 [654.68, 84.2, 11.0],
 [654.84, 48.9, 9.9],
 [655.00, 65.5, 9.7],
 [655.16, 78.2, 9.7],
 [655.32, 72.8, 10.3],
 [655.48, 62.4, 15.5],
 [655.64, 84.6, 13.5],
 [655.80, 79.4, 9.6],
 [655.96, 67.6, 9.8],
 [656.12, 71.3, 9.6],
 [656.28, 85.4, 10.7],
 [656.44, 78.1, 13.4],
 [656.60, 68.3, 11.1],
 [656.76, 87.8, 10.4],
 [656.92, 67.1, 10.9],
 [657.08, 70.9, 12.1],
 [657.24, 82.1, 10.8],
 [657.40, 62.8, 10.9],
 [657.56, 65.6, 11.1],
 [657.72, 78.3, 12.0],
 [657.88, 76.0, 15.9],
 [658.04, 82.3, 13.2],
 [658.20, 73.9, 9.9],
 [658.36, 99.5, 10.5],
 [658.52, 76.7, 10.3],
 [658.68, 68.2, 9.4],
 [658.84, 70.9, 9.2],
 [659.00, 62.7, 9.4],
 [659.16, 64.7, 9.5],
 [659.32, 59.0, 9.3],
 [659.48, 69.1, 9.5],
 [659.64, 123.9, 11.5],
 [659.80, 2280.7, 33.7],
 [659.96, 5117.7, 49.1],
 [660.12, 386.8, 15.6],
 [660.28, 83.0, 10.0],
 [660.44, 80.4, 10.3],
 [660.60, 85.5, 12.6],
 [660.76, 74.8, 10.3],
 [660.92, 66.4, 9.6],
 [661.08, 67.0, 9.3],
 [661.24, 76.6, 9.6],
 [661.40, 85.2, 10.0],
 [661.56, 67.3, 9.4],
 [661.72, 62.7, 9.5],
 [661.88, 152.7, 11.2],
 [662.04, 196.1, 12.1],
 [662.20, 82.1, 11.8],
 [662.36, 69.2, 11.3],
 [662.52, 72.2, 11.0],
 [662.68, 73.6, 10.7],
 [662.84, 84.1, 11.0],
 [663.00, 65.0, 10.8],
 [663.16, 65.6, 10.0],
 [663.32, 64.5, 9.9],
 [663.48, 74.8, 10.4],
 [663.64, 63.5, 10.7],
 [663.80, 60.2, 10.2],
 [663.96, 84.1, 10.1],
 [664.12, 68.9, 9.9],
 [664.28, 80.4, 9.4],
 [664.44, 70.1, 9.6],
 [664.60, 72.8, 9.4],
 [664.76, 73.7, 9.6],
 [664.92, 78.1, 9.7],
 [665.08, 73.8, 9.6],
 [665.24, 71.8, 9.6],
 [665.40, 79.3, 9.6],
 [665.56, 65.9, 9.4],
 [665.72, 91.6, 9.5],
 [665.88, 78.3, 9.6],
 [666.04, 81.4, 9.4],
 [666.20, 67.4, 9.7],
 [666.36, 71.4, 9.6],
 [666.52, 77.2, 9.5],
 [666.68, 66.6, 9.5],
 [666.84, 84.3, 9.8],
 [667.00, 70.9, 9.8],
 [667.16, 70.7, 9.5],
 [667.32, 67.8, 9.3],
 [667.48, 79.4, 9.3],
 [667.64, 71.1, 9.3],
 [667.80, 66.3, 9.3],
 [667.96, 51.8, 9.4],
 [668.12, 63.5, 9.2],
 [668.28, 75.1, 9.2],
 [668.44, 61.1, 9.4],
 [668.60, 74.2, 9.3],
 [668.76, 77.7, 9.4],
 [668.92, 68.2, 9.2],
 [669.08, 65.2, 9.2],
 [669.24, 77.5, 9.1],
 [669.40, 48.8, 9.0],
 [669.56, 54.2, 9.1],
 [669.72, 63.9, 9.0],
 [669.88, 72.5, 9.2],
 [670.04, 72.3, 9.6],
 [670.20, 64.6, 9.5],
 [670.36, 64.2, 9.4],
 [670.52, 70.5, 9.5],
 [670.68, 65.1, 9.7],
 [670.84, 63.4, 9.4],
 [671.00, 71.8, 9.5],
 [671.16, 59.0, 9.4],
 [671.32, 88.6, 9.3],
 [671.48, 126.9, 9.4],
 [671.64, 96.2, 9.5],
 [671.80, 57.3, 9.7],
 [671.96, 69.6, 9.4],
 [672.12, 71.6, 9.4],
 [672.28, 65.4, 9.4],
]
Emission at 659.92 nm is H-alpha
